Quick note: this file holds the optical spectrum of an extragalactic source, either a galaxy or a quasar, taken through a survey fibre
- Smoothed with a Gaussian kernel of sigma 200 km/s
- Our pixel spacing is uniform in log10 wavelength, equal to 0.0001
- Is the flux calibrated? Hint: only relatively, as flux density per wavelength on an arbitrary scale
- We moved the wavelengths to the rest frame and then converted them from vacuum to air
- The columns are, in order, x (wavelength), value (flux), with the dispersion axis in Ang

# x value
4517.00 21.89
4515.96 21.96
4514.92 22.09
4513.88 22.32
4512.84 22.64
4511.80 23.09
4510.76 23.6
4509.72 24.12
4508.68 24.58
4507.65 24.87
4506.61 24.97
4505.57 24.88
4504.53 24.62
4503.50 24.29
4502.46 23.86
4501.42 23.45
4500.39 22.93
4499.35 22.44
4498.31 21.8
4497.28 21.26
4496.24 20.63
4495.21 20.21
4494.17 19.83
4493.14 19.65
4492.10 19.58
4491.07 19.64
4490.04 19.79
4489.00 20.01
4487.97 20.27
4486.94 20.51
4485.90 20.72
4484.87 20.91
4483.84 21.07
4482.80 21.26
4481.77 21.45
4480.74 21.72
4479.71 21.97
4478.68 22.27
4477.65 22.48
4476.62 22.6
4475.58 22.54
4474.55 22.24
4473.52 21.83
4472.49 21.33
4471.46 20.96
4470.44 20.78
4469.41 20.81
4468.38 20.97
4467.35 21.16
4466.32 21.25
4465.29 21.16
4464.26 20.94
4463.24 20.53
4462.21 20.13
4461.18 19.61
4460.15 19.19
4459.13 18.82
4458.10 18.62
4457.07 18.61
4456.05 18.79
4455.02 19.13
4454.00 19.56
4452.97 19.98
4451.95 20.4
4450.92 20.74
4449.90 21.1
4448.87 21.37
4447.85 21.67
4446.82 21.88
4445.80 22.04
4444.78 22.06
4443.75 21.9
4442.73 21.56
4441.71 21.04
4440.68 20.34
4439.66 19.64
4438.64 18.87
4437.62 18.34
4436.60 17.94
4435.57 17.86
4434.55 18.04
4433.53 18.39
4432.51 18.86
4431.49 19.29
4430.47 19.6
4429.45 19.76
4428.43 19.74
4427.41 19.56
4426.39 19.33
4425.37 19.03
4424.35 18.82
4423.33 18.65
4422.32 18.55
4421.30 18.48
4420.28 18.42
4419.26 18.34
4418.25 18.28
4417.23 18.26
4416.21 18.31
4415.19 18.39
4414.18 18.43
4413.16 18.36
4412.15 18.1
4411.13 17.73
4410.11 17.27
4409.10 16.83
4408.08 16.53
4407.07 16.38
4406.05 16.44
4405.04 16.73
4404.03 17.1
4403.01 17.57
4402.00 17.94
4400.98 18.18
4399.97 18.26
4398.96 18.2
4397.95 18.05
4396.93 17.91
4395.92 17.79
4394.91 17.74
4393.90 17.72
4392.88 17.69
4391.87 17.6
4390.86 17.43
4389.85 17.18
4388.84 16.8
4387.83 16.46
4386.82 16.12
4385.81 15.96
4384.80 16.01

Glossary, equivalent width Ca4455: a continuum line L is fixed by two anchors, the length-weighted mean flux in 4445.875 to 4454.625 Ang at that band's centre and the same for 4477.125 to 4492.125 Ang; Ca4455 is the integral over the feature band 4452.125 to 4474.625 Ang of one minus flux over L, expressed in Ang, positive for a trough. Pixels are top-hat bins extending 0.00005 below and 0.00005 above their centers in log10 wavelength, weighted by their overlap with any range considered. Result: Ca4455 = 0.7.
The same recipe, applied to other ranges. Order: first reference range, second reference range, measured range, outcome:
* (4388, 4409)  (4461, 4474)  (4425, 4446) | -0.4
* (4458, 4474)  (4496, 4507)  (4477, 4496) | 1.1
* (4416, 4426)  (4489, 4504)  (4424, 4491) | -1.7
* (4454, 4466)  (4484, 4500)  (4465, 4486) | -1.5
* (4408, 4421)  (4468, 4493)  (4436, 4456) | -1.0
